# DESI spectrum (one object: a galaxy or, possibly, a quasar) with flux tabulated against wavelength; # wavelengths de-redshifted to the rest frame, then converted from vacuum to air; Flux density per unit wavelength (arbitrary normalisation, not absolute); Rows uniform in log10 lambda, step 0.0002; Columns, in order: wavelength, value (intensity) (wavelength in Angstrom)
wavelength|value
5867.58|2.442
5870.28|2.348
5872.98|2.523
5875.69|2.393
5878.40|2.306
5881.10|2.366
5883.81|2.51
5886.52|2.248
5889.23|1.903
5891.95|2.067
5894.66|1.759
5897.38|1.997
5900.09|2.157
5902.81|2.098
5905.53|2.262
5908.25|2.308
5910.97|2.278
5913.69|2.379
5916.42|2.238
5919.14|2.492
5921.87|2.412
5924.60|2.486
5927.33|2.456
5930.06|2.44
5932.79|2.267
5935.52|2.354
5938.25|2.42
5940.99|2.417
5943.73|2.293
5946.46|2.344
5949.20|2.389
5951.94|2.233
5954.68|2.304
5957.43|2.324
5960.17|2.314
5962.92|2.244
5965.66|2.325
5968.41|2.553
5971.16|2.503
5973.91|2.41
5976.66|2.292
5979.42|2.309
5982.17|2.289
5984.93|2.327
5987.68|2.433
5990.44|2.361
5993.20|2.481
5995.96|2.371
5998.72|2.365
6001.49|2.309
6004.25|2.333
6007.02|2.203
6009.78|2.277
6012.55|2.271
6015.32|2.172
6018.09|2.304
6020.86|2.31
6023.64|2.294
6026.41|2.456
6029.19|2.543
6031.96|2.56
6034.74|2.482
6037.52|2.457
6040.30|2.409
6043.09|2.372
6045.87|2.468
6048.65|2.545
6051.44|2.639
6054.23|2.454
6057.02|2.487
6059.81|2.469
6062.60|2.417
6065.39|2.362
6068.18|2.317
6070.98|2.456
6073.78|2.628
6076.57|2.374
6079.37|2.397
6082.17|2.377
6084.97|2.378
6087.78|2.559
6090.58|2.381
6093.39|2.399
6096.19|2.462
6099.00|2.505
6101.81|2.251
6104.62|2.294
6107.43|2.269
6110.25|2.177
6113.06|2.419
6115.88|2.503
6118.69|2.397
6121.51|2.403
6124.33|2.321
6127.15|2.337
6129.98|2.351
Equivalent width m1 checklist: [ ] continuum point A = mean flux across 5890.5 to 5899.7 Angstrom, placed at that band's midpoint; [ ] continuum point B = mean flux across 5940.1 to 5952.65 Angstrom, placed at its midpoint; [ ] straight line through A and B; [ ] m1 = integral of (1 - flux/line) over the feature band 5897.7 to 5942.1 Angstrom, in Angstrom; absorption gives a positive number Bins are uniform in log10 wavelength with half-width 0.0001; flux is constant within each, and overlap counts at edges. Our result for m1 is -3.92 Angstrom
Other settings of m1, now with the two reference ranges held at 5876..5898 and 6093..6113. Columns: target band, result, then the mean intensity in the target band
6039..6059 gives -1.6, 2.48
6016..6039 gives -1.4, 2.42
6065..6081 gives -0.8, 2.43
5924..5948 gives -2.0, 2.38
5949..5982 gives -1.8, 2.35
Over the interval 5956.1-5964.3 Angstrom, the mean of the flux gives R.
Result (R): 2.3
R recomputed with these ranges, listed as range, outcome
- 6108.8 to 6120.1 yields 2.37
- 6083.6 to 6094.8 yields 2.43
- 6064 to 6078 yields 2.43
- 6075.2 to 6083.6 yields 2.38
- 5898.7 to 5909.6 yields 2.21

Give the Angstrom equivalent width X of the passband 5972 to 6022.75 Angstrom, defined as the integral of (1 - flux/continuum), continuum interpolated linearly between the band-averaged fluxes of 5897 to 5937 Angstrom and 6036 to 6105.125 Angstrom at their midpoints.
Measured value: 1.2 Angstrom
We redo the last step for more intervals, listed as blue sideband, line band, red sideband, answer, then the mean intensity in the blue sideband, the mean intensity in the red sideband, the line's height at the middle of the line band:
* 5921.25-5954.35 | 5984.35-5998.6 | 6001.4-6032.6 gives -0.3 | 2.37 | 2.33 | 2.35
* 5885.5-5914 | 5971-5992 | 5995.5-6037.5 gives -0.7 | 2.12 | 2.35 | 2.28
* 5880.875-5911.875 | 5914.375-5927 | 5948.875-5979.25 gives -1.1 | 2.15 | 2.35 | 2.22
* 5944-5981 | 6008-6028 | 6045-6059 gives 1.3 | 2.35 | 2.52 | 2.45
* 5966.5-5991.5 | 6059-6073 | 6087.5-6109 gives -0.2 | 2.38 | 2.38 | 2.38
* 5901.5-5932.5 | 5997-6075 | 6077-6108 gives -0.9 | 2.35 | 2.39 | 2.38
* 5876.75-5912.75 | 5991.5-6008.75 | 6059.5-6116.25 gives -0.3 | 2.18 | 2.4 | 2.3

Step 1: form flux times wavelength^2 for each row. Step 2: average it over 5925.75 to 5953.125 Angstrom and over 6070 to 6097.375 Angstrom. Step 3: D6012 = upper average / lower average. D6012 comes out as 1.08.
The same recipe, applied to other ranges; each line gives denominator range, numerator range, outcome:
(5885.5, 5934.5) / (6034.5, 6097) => 1.15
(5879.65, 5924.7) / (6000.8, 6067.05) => 1.13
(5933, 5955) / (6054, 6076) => 1.09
